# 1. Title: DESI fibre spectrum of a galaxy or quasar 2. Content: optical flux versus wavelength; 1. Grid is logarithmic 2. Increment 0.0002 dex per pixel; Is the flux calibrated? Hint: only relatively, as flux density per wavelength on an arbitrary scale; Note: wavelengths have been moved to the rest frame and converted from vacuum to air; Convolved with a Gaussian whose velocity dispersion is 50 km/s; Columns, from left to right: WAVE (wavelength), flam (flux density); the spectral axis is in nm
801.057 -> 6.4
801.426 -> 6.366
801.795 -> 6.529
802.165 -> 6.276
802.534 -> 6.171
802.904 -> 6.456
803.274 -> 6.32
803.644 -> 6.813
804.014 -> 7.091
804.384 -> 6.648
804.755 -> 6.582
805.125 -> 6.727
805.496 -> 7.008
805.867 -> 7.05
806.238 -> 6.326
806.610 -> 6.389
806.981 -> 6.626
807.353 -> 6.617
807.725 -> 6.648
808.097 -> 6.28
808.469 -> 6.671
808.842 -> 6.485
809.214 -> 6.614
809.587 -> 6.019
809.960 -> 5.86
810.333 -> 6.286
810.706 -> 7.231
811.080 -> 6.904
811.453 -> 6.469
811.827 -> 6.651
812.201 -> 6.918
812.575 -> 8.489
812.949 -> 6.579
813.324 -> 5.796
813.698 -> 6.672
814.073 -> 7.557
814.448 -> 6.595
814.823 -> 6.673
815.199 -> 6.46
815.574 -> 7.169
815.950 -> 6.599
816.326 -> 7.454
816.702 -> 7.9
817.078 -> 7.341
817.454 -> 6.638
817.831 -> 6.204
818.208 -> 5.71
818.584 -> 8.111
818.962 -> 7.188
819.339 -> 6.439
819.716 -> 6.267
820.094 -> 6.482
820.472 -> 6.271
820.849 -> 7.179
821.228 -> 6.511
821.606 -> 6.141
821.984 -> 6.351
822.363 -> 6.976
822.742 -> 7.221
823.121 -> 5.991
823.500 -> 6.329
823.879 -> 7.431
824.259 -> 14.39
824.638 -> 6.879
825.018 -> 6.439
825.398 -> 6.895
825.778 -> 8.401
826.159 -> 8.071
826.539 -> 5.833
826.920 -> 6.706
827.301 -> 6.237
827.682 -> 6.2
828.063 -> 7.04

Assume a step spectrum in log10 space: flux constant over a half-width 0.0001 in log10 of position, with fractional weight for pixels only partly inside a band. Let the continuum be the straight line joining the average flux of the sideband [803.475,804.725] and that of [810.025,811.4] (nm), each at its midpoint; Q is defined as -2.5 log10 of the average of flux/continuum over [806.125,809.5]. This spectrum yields 0.04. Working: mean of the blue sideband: 6.82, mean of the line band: 6.51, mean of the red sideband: 6.69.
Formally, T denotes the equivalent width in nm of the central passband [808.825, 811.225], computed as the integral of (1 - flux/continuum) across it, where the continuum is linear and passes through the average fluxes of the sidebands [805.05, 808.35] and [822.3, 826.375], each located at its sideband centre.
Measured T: 0.13 nm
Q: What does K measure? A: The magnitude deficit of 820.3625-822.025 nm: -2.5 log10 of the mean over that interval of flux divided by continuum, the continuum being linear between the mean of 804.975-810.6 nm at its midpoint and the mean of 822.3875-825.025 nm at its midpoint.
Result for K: 0.17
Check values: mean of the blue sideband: 6.52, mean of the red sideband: 7.86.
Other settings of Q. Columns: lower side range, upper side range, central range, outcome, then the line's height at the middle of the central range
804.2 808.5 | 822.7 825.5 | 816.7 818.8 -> 0.07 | 7.35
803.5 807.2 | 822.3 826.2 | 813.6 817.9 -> 0.05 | 7.28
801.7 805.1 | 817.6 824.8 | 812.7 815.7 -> 0.02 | 6.86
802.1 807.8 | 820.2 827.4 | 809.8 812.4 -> 0.03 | 6.8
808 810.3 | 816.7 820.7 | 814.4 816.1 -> -0.02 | 6.58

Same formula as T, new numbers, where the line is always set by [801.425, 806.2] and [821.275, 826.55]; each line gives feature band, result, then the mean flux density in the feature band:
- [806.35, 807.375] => 0.03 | 6.51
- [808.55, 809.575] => 0.05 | 6.47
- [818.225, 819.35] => 0.01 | 7.14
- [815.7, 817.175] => -0.04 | 7.31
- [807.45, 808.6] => 0.04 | 6.53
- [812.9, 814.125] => 0.08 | 6.56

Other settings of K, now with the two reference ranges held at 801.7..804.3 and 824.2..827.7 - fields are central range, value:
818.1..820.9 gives 0.07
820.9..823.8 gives 0.11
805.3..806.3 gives -0.03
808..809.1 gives 0.04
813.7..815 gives 0.01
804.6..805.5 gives -0.02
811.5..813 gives -0.04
